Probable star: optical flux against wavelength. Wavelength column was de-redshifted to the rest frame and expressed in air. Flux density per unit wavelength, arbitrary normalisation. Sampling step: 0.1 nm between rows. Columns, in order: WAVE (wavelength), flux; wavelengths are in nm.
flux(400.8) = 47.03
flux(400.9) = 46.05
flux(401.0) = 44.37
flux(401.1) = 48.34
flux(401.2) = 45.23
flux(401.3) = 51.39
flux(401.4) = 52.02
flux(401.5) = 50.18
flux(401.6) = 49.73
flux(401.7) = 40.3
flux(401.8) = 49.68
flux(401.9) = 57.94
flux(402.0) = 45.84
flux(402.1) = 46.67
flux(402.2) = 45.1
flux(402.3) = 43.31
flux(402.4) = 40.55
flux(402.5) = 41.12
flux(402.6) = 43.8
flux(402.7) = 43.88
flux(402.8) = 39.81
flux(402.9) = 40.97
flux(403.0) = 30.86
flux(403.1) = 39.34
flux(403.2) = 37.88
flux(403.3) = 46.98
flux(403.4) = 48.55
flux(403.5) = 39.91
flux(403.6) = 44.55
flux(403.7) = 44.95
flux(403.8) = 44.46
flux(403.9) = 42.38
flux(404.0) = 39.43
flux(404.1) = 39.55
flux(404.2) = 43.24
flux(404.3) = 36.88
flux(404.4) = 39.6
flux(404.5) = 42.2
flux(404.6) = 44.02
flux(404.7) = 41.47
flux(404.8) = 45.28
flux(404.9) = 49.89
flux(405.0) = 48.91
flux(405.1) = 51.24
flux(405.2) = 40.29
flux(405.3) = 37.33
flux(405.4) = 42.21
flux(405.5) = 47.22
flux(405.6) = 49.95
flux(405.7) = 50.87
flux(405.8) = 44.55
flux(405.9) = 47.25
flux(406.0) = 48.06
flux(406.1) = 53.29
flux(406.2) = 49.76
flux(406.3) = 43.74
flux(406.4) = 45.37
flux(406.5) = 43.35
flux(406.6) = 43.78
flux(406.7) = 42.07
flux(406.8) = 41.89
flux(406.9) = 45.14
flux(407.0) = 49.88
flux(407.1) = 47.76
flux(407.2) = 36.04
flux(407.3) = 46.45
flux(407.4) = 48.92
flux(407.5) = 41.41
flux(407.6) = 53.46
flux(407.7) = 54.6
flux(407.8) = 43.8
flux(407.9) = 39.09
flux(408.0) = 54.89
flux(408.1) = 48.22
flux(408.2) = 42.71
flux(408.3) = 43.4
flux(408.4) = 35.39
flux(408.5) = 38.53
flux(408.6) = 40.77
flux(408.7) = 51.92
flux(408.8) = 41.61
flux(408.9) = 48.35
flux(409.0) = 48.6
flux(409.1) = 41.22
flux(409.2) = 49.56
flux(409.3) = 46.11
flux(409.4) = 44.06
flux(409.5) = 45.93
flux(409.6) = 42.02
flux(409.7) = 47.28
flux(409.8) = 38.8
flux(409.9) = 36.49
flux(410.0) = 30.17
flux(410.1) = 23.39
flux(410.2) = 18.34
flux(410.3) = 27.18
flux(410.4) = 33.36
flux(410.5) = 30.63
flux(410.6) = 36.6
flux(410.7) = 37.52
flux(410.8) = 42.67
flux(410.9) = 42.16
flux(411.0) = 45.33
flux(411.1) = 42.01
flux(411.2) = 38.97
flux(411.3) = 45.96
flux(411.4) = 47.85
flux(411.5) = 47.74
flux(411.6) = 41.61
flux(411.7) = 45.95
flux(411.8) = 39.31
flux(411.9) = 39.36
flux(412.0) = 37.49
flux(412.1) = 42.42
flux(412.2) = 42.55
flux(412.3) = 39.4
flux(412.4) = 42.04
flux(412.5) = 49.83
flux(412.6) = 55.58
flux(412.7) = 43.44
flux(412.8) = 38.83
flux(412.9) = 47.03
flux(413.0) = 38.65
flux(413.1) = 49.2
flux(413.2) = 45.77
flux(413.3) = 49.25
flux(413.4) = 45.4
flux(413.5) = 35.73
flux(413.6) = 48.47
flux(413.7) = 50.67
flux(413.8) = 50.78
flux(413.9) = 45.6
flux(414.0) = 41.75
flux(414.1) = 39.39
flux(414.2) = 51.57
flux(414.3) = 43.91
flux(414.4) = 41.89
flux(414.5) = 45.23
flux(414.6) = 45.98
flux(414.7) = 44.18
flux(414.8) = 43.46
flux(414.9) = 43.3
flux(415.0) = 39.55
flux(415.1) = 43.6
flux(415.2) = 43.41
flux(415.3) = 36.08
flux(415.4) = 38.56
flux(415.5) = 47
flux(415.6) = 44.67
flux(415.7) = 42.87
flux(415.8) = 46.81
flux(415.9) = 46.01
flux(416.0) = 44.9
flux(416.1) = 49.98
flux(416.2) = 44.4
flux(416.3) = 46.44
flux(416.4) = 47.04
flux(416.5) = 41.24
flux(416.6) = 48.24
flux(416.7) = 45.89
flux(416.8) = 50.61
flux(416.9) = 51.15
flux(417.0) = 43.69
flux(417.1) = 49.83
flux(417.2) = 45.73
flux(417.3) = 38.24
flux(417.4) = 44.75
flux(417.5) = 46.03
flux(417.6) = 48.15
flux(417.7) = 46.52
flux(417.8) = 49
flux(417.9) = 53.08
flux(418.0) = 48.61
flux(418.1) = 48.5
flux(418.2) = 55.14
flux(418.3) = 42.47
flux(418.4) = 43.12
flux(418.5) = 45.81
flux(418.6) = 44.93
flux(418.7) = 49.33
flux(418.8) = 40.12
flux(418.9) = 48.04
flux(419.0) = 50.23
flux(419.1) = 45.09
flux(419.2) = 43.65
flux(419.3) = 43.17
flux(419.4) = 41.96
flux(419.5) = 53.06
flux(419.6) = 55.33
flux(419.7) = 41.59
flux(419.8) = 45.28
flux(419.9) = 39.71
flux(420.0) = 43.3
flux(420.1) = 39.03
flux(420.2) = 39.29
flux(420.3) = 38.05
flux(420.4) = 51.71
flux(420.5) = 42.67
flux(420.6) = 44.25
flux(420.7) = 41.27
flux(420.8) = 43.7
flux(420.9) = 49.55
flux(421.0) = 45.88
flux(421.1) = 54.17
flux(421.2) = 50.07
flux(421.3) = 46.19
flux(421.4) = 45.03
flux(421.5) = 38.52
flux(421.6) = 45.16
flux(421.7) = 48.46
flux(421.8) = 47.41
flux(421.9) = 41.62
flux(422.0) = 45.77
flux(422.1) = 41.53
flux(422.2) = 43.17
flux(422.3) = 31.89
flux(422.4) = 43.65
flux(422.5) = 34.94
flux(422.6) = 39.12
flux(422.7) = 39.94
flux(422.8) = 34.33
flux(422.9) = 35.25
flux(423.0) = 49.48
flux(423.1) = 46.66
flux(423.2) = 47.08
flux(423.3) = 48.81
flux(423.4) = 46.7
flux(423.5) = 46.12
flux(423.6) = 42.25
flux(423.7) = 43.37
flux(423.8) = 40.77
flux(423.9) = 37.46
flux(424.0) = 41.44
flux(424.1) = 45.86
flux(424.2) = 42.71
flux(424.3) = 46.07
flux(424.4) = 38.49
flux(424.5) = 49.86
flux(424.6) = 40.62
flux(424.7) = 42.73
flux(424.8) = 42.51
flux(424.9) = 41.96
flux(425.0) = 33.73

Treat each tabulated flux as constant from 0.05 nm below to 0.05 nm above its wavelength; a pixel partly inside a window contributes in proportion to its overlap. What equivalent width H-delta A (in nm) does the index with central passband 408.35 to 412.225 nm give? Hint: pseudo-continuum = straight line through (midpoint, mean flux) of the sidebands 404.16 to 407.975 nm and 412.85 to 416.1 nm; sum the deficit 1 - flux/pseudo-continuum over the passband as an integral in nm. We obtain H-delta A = 0.391 nm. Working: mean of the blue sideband 45.3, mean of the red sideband 44.5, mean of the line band 40.4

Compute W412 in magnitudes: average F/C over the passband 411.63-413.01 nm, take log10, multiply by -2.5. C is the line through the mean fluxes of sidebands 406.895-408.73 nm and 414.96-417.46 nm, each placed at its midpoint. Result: 0.05 mag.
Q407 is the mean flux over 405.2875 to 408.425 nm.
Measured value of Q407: 45.9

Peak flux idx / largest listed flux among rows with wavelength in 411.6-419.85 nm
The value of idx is 55.58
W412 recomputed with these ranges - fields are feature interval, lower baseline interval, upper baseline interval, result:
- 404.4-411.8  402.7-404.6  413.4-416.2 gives -0.02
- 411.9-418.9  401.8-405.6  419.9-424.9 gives -0.05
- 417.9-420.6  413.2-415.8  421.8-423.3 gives -0.07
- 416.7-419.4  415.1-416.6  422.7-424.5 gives -0.06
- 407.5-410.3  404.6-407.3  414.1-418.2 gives 0.08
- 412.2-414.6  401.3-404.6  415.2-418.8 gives 0.01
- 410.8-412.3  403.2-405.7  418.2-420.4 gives 0.04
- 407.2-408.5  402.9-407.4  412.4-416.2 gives -0.03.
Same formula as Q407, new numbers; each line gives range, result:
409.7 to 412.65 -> 39.5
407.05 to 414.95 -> 42.9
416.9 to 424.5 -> 44.6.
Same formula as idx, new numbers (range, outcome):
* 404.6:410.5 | 54.89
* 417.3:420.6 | 55.33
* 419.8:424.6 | 54.17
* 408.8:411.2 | 49.56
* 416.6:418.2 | 55.14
